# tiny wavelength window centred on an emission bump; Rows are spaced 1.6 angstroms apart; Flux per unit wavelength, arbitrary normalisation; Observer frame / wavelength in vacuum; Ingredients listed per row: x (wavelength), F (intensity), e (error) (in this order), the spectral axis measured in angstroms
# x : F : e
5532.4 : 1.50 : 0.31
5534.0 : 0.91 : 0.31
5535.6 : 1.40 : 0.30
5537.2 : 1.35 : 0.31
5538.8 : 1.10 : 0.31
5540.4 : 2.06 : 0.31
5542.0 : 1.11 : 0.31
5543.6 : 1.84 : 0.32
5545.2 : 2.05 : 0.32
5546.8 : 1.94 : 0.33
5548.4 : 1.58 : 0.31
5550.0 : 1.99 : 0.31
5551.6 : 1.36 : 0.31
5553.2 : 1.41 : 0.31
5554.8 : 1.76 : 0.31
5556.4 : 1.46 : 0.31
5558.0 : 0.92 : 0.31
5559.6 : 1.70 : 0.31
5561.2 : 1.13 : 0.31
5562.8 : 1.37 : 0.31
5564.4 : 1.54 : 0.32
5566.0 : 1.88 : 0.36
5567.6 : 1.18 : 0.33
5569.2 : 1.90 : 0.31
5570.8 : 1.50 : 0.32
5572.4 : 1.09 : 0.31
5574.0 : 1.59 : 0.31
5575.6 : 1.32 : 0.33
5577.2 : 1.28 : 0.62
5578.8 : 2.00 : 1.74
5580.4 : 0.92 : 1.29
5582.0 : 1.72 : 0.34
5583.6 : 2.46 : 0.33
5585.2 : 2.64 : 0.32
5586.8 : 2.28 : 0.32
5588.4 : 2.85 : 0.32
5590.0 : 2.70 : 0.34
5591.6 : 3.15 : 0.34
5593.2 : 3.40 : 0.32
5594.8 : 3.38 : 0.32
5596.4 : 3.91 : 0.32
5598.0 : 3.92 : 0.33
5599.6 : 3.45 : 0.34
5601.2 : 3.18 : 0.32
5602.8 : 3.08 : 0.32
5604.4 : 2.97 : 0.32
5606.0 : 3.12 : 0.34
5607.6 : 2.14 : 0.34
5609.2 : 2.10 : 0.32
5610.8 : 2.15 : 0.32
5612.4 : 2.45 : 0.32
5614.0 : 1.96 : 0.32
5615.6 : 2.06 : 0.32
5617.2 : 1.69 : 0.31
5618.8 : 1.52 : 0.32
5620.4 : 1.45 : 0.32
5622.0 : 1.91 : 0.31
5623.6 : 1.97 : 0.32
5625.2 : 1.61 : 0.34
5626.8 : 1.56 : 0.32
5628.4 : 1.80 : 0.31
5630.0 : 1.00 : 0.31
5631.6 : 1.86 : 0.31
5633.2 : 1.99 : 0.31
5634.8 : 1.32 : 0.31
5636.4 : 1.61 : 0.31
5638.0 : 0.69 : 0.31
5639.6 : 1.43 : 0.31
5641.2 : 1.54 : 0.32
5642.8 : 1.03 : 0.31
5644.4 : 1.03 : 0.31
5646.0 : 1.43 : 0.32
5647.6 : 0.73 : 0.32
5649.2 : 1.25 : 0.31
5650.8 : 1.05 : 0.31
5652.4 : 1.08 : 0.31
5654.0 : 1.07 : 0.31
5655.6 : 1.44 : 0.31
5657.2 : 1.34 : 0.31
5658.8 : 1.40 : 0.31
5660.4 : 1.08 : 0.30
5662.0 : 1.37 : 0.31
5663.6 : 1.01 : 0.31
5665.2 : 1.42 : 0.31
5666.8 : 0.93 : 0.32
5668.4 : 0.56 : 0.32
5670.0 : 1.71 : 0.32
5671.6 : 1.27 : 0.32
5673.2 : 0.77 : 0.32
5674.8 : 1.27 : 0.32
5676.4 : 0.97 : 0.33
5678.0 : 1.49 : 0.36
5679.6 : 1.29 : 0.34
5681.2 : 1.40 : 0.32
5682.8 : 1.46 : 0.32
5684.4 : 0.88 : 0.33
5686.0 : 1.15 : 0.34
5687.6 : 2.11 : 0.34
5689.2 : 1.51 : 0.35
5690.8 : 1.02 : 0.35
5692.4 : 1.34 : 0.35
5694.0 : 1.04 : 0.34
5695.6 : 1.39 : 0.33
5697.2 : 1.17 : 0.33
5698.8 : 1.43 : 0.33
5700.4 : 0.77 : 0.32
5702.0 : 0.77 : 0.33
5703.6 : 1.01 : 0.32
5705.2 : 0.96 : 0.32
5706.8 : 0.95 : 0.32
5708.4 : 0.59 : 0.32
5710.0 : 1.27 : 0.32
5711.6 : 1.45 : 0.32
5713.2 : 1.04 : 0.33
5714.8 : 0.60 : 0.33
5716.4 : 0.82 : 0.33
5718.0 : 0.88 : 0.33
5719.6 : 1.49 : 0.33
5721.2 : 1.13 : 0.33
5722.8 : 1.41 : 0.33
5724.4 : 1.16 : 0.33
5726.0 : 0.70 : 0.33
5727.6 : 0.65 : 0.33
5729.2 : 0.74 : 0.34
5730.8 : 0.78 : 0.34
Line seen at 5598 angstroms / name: C III] 1909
